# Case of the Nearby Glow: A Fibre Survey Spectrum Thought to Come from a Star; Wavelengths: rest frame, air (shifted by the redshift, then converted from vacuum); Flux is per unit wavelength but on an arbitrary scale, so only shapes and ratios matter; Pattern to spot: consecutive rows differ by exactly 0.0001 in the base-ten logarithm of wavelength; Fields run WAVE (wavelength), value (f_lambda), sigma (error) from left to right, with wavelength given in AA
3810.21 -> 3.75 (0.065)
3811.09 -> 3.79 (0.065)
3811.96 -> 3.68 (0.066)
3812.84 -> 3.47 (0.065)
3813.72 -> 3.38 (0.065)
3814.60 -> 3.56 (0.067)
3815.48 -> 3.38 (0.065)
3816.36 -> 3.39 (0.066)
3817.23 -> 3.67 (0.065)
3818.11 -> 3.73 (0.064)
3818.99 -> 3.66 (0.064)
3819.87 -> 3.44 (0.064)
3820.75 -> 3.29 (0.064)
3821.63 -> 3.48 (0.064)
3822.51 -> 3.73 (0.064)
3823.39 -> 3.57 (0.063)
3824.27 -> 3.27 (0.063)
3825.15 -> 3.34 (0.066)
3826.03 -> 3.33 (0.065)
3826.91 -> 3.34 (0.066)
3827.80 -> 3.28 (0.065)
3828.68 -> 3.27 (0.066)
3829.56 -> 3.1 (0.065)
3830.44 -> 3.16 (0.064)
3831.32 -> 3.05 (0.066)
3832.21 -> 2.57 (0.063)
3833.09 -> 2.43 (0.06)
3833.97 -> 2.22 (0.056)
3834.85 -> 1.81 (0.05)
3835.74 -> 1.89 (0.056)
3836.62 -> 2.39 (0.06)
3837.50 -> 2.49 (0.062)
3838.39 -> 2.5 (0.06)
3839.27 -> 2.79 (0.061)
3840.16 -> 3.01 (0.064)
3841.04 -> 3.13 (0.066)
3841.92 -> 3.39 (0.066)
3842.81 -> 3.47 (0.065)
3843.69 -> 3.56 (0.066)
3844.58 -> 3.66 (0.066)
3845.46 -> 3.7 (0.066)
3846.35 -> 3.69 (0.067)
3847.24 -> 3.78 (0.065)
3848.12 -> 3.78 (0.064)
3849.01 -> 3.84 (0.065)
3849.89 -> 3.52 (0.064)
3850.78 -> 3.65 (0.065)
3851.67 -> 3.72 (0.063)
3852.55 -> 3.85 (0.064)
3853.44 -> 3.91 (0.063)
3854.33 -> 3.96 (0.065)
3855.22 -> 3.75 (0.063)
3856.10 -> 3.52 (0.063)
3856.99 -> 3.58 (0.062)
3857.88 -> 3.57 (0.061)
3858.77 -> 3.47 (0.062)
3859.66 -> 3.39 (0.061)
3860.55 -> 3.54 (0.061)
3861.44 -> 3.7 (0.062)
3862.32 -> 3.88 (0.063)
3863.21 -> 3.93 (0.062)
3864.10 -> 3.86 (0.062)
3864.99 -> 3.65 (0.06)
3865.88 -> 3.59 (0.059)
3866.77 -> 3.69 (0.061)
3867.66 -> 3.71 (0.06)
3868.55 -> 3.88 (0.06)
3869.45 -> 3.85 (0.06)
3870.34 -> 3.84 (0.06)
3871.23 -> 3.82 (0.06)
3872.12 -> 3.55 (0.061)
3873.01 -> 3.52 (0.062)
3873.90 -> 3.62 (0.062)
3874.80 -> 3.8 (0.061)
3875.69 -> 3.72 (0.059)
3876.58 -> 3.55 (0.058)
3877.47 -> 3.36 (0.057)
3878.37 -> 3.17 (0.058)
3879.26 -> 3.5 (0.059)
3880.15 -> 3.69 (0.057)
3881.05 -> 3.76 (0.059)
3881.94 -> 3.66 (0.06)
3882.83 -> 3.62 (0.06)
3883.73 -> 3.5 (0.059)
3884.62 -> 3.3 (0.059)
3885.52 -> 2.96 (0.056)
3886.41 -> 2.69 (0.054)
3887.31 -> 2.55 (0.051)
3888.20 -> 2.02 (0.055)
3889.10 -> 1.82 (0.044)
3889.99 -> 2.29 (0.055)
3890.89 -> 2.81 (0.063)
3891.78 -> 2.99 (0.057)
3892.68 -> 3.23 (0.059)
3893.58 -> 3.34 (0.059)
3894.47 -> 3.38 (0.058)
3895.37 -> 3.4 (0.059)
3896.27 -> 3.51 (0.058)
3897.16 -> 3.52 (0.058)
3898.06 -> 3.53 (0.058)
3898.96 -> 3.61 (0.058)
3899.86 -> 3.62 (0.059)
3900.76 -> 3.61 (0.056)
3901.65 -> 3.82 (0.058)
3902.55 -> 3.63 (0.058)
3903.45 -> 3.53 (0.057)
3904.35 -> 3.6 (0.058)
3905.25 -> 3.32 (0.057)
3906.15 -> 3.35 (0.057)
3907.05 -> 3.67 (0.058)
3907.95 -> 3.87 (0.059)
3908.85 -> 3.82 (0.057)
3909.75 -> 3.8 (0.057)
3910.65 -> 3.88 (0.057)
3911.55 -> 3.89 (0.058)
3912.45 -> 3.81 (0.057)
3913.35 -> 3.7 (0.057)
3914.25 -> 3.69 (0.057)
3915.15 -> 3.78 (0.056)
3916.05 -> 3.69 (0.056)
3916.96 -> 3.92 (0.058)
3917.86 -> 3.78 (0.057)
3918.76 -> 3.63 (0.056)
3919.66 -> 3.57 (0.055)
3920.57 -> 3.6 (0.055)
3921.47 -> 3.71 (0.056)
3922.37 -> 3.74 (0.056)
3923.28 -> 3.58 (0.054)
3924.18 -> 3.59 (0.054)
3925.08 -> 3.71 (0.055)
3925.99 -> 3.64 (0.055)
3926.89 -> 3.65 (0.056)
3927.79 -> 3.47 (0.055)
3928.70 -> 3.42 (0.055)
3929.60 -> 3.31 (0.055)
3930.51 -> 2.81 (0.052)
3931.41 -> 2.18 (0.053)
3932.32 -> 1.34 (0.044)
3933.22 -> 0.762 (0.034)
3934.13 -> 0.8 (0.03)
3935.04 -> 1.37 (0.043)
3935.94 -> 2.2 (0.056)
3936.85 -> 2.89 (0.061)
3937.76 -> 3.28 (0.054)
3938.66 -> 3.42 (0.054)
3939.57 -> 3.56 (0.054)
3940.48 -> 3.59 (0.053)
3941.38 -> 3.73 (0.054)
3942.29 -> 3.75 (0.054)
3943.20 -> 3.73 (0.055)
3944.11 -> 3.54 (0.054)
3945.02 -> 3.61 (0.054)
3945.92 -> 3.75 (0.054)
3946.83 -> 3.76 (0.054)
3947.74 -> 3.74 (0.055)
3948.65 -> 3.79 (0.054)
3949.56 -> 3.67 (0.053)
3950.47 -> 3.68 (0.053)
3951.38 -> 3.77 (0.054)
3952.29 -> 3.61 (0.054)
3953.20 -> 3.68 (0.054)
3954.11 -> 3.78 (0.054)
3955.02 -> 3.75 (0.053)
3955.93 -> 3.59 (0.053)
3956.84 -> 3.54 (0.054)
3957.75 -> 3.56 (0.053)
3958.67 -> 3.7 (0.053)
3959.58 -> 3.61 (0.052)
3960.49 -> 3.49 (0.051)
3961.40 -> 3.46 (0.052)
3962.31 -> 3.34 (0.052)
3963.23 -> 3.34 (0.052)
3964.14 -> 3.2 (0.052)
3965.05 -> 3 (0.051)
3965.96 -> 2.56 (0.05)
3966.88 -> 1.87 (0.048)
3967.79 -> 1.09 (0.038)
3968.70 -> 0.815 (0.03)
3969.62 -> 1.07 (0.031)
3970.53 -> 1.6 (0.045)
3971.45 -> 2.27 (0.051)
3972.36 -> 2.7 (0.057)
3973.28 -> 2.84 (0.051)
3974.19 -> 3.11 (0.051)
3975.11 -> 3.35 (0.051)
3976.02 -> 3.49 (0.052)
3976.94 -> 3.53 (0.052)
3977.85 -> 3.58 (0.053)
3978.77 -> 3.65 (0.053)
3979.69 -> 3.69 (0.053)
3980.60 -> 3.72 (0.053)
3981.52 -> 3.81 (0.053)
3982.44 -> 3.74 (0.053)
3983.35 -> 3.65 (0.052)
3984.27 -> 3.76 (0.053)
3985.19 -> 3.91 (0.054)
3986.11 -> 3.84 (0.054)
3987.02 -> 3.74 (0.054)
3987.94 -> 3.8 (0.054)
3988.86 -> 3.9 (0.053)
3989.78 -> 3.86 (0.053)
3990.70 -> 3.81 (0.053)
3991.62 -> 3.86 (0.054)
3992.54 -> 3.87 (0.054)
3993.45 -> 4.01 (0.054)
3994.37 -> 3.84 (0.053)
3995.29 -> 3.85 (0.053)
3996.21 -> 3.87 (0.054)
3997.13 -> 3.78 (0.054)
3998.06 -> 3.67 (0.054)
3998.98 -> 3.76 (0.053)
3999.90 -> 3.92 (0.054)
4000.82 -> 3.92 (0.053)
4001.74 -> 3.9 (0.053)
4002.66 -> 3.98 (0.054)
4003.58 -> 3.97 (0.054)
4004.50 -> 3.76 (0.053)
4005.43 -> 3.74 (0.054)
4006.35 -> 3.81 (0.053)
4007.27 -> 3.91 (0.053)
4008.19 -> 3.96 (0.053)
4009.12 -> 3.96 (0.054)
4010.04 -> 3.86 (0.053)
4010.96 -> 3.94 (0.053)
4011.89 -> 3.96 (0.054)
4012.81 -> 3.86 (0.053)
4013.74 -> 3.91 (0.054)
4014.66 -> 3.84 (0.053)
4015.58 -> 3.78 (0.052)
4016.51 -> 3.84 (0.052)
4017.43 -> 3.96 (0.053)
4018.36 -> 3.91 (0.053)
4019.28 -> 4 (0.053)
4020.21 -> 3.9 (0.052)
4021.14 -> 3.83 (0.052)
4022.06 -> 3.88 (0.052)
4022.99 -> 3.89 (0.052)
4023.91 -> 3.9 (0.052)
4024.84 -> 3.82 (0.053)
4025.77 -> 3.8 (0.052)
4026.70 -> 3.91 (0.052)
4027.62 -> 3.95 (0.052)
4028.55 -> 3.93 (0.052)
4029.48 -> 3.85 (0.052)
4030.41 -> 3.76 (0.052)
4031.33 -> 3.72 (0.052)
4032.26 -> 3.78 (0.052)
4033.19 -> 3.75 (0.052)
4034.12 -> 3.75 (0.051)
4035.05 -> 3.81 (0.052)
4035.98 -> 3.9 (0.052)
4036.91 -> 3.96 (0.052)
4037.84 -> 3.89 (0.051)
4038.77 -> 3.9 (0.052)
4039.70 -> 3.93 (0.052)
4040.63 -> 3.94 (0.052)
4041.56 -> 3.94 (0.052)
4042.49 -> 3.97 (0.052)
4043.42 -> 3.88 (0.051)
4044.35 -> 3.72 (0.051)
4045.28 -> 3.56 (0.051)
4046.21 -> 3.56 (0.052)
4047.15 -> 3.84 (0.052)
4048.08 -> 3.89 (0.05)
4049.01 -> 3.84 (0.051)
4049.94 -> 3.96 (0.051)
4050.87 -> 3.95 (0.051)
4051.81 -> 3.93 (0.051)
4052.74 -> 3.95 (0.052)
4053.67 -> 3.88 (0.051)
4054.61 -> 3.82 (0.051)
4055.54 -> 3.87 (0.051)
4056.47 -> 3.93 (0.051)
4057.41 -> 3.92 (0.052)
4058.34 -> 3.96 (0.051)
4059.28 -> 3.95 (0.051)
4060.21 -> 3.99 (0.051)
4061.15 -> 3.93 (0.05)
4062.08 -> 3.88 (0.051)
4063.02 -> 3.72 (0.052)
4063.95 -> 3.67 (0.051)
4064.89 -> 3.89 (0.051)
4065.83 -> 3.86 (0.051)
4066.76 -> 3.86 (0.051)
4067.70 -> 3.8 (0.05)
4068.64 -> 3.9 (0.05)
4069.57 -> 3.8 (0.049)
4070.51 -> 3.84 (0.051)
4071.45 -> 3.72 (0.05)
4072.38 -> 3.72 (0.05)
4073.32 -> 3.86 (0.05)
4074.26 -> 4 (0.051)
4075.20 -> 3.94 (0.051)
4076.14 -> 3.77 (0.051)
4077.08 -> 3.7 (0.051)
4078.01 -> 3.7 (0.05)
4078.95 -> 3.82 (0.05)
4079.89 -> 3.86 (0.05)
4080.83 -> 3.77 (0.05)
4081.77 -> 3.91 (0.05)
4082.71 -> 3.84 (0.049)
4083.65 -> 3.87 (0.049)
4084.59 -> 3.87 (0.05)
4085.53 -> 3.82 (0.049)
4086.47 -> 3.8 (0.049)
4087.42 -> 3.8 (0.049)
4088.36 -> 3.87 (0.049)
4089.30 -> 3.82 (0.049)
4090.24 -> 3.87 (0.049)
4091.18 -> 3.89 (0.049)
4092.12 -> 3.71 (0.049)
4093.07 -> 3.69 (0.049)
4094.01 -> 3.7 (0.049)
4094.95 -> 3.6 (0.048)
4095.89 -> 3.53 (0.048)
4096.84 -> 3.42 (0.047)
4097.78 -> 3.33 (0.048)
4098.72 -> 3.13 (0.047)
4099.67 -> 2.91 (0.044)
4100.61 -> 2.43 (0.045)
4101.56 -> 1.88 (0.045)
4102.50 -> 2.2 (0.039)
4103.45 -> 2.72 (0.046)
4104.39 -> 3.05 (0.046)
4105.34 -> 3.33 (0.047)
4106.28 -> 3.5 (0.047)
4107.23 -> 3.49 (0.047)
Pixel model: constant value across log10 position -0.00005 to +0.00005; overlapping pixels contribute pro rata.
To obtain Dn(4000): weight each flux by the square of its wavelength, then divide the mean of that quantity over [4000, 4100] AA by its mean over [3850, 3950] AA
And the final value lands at 1.21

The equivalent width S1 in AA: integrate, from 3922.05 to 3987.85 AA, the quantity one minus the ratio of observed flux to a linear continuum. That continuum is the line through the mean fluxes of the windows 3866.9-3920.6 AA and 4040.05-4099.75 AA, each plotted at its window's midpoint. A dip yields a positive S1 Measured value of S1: 7.5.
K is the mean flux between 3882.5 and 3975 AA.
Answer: 3.21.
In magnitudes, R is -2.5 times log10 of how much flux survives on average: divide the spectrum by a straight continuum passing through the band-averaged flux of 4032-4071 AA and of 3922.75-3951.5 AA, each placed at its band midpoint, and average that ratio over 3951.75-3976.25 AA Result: 0.13 mag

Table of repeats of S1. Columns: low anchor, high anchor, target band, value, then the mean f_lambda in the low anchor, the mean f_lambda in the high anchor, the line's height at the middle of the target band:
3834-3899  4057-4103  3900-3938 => 1.6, 3.37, 3.67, 3.44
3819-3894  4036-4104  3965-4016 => 1.5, 3.33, 3.72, 3.57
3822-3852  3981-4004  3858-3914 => -1.8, 3.16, 3.84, 3.37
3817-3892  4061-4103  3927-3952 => 2.7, 3.34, 3.64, 3.45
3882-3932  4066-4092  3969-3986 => 1.9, 3.41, 3.83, 3.58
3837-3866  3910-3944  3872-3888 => 0.2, 3.54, 3.25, 3.43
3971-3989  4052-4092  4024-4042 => -0.8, 3.5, 3.85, 3.7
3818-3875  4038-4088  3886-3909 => 1.7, 3.4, 3.85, 3.51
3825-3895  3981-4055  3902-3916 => -0.8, 3.32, 3.86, 3.49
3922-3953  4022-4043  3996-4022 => -1.2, 3.19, 3.87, 3.7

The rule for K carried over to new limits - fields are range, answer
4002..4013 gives 3.89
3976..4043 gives 3.84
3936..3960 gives 3.59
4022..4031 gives 3.87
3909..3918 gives 3.8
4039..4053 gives 3.86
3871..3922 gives 3.46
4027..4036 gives 3.82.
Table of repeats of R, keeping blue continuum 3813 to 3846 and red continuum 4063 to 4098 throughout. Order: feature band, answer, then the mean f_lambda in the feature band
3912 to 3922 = -0.106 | 3.72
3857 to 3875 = -0.140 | 3.69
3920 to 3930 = -0.061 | 3.59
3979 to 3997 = -0.079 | 3.82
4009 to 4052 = -0.060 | 3.86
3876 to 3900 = 0.034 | 3.2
